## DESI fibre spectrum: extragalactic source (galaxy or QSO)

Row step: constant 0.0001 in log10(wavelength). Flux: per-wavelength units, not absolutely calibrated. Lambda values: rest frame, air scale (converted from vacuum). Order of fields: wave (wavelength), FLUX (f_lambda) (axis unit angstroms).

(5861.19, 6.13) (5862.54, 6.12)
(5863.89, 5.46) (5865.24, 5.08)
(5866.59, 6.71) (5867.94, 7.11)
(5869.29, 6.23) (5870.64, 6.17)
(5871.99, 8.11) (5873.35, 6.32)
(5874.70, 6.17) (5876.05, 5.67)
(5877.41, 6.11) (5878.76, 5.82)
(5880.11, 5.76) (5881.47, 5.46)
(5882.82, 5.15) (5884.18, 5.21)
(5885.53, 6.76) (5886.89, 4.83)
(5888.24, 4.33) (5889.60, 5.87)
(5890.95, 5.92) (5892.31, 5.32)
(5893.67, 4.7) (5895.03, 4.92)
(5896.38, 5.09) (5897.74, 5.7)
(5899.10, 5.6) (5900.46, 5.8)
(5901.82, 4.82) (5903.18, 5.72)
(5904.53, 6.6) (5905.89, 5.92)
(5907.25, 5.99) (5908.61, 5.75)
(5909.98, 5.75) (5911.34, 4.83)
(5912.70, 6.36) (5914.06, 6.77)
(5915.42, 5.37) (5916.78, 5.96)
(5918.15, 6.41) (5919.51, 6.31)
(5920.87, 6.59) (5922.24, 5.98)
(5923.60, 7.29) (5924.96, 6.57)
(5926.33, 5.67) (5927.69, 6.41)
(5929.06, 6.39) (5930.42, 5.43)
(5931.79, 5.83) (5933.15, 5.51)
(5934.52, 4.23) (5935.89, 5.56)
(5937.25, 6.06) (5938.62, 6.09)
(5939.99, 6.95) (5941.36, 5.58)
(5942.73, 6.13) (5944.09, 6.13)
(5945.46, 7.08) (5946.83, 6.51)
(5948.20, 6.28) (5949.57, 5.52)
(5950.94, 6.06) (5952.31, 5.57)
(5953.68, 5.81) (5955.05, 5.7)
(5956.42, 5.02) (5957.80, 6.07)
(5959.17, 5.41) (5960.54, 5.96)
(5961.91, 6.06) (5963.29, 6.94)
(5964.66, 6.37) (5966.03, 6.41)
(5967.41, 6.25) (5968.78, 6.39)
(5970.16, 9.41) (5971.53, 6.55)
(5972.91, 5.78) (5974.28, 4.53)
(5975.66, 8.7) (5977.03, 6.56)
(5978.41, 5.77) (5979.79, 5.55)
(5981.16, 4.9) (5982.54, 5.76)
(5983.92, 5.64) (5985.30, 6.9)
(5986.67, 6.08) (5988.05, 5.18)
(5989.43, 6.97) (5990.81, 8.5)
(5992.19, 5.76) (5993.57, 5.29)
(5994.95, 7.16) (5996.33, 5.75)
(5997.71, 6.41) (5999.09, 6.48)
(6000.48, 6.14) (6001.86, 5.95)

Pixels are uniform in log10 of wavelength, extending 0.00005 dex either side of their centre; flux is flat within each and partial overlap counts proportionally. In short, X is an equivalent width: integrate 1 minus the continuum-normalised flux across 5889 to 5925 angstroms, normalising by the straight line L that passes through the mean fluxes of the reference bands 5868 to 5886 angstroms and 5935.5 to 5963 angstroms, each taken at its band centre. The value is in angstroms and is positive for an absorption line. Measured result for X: 1.3 angstroms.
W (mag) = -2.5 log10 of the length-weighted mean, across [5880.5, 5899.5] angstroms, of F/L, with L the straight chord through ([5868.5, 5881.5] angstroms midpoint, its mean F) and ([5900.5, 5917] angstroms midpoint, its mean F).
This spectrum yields 0.133 mag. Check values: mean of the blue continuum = 6.22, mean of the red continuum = 5.82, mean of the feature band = 5.35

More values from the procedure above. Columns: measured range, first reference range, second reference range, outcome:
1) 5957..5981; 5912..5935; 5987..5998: -0.015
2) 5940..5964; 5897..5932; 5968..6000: 0.029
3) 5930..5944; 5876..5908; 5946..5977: 0.045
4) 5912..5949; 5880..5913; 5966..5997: -0.052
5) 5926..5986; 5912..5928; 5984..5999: 0.045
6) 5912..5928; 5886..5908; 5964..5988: -0.109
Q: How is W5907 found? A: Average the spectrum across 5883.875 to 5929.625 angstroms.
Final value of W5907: 5.81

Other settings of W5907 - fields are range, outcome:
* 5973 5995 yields 6.17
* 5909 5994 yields 6.12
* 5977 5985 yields 5.68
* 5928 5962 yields 5.88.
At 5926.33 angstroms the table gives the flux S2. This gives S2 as 5.67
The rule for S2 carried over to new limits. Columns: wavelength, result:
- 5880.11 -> 5.76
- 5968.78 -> 6.39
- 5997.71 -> 6.41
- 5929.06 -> 6.39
